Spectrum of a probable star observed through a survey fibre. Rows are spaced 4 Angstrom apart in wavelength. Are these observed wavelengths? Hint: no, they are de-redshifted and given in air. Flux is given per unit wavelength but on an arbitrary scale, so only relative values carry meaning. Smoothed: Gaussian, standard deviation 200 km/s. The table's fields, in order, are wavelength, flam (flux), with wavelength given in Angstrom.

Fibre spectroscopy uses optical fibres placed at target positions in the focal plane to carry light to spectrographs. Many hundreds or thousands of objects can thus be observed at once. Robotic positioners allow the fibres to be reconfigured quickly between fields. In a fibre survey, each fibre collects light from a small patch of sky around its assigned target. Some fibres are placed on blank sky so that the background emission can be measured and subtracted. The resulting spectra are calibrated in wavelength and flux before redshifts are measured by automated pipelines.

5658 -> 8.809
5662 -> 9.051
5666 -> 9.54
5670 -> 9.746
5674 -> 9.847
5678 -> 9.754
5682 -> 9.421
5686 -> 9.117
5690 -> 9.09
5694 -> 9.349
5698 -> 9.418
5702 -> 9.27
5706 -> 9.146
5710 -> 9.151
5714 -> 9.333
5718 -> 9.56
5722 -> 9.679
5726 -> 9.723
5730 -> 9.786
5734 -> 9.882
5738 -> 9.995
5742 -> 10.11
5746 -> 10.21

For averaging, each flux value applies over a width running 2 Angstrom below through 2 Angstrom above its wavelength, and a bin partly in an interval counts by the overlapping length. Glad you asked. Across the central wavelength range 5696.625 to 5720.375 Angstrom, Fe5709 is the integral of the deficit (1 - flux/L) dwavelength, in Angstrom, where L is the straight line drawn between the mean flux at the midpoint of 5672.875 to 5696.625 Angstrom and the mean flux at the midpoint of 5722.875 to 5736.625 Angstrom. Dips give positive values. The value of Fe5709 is 0.7 Angstrom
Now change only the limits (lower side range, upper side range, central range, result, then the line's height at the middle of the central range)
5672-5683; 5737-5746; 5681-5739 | 2.62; 9.9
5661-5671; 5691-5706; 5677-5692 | 0.08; 9.37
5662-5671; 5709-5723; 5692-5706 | 0.21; 9.46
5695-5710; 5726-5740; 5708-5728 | 0.17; 9.57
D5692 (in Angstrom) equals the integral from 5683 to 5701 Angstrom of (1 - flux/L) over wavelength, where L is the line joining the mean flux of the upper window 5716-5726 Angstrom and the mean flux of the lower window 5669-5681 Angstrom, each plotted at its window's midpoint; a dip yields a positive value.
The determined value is 0.8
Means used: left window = 9.76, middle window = 9.25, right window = 9.64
